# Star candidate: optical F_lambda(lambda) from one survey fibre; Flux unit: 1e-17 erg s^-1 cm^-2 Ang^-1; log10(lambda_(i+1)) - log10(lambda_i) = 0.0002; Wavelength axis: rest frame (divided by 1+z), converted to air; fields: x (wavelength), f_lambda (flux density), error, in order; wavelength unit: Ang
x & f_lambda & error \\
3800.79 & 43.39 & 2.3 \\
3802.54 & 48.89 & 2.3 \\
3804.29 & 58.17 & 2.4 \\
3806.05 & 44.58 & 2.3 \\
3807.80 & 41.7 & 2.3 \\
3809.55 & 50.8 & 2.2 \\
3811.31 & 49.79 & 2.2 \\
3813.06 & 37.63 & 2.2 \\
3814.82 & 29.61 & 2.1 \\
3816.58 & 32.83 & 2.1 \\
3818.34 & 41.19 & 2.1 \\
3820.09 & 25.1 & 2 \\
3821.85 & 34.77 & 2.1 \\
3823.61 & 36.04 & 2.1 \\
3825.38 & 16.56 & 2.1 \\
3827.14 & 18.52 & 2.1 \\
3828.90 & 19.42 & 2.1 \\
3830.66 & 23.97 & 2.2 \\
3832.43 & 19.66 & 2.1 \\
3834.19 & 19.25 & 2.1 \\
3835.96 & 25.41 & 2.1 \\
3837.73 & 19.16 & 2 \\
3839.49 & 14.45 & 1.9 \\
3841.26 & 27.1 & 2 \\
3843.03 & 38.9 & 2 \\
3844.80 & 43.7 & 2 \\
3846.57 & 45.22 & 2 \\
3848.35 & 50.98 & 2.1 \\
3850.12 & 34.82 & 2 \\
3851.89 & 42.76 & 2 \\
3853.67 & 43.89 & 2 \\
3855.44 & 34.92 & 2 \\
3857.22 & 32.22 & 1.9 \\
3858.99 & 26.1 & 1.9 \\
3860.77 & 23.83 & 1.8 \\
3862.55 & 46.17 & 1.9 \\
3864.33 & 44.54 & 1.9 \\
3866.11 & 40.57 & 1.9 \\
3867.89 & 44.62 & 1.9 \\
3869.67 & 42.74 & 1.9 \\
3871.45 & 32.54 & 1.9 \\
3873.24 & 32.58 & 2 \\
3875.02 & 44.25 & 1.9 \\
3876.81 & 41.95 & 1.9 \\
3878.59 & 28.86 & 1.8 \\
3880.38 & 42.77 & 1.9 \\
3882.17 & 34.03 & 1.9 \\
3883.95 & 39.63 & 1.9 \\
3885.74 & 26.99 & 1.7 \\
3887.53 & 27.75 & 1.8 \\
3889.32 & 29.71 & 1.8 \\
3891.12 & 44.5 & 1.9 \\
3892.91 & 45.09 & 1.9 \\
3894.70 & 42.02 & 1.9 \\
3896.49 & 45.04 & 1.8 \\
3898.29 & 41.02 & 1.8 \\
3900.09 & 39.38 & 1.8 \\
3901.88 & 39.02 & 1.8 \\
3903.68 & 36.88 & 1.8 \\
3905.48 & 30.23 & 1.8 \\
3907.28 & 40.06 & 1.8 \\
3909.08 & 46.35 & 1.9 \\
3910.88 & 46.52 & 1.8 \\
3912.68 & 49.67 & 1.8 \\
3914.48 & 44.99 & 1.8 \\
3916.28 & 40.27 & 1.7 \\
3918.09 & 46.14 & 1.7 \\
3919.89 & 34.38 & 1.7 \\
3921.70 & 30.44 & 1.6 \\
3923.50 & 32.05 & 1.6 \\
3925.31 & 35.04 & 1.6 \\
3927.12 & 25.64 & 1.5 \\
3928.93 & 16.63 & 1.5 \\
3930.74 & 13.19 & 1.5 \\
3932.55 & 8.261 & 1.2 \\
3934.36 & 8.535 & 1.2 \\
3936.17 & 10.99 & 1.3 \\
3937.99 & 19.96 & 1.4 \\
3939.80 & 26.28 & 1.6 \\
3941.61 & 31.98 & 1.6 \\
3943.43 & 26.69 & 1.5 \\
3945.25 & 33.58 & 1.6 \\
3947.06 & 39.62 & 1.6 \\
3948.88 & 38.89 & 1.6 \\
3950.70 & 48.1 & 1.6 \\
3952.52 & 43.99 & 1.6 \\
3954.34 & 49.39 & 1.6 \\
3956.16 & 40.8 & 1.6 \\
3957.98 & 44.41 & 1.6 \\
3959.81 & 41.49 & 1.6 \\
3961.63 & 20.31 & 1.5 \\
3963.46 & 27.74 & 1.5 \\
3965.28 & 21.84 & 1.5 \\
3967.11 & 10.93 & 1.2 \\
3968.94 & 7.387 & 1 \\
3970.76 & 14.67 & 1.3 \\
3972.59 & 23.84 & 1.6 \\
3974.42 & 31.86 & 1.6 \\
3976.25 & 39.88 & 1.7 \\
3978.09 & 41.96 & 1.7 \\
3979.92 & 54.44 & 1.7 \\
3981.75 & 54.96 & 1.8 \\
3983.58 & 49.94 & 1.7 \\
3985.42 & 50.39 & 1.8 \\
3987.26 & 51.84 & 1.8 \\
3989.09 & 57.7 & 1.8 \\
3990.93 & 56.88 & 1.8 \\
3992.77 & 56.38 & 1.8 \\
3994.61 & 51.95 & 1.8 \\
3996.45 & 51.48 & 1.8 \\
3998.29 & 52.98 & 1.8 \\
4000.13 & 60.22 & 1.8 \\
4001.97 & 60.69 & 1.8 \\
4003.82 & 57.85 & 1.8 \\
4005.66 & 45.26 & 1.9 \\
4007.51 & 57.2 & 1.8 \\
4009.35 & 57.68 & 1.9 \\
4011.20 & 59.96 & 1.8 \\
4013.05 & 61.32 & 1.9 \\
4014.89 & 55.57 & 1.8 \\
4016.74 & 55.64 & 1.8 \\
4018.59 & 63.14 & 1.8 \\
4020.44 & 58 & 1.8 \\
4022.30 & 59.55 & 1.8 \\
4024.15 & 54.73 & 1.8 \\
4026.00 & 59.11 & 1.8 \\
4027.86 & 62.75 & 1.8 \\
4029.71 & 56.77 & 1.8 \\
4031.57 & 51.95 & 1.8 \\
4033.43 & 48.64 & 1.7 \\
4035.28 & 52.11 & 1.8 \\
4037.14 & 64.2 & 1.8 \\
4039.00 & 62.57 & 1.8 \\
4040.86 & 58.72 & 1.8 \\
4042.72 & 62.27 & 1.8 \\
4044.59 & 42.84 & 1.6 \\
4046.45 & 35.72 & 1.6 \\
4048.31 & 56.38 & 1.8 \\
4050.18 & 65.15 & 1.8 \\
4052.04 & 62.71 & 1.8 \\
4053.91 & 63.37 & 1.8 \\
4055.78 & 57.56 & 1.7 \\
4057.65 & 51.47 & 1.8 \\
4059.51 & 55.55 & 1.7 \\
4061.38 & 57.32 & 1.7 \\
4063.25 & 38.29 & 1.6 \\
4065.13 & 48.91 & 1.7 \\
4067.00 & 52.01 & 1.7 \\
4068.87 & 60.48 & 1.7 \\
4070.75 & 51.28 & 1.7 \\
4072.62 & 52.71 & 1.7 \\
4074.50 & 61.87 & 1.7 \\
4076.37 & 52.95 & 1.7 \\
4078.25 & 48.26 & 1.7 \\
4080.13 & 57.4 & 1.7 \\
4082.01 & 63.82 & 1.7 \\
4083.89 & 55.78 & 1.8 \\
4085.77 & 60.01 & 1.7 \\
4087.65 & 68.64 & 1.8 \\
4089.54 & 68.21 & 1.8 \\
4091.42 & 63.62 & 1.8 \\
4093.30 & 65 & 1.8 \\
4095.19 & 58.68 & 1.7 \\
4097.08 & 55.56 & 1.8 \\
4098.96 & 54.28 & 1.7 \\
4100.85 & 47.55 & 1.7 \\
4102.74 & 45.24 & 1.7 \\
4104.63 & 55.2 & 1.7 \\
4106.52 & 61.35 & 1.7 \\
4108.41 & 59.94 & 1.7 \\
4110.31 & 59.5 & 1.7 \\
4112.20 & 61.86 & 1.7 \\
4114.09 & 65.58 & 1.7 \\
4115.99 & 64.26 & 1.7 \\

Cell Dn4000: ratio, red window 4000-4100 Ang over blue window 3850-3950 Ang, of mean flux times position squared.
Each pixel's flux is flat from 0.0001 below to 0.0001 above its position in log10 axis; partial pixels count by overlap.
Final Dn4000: 1.77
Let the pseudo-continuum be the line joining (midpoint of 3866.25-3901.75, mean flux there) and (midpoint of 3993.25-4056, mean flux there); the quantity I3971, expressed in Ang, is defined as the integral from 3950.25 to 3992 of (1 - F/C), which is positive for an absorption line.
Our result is 9.53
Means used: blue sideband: 38.3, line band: 38.4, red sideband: 56.6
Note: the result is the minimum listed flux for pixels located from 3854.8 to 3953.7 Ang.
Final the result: 8.261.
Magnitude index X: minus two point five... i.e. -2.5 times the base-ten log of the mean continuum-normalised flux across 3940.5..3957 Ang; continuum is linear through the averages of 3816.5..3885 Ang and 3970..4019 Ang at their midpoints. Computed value 0.17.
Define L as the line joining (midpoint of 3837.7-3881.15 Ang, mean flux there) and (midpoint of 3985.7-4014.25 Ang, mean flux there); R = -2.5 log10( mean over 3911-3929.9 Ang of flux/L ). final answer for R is 0.25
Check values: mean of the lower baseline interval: 37.1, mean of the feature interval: 35.9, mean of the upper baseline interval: 55.8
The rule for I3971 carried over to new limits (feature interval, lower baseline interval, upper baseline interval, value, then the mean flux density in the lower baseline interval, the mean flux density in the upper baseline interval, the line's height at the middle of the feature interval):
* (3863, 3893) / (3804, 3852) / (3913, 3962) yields -4.7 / 33.2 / 31.9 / 32.6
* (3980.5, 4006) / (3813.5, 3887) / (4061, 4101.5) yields -3.6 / 33.3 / 56.5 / 47.7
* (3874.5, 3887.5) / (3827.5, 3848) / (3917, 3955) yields -3.6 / 27.4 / 29.4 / 28.3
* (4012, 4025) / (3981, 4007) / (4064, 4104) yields -0.8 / 54.2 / 56.7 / 54.9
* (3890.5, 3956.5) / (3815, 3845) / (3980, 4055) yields 9.6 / 26.5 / 56.2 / 41.3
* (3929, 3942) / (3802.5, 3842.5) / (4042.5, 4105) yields 8.0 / 31.6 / 55.7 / 42.4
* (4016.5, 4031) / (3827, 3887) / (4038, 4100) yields -1.9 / 33.9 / 56.7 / 51.8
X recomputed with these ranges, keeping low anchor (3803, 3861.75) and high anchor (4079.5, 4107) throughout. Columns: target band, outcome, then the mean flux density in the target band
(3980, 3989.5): -0.10 mag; 52.9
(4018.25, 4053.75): -0.07 mag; 56.7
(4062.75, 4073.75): 0.10 mag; 51.3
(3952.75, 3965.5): 0.25 mag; 36.3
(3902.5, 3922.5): 0.02 mag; 40.6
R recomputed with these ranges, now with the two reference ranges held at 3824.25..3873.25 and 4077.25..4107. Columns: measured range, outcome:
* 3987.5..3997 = -0.157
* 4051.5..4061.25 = -0.072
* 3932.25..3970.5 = 0.443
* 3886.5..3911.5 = -0.049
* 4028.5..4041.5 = -0.092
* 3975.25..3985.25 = -0.047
